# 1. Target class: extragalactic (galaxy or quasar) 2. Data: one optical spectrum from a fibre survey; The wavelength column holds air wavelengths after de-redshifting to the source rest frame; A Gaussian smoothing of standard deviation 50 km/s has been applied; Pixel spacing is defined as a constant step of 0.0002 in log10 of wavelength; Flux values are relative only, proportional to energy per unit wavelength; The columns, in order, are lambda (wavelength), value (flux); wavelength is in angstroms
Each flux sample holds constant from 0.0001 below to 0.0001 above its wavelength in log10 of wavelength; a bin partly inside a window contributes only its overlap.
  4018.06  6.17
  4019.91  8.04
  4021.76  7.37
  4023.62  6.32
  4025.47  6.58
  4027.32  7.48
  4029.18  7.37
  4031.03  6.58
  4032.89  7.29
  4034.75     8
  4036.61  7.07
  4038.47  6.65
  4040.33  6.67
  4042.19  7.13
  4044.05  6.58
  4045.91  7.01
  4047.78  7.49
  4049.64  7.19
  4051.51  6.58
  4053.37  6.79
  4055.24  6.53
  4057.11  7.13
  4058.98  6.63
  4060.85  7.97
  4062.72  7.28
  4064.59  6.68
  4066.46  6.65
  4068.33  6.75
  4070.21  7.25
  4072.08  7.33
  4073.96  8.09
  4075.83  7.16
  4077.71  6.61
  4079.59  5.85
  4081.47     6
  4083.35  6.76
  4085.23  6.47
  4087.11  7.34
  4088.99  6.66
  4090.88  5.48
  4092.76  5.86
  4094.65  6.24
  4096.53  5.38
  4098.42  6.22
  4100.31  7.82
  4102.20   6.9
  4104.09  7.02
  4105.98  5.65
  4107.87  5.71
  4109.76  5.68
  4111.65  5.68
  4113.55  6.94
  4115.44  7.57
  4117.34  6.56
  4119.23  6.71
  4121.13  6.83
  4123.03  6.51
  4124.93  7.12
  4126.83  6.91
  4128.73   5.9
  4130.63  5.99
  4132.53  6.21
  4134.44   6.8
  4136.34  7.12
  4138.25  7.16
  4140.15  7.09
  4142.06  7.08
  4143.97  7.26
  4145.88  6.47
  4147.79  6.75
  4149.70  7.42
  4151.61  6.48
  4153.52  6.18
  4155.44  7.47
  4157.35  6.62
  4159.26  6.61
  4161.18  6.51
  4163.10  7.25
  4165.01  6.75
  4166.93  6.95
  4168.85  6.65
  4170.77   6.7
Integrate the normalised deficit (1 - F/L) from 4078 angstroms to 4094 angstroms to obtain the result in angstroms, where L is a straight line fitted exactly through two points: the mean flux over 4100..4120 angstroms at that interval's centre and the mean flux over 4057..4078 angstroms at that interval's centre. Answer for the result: 1.31 angstroms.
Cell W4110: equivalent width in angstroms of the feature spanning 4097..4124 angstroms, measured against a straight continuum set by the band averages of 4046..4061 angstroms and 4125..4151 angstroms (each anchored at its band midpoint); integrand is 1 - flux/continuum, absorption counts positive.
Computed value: 1.25 angstroms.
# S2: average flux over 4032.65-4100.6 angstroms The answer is 6.81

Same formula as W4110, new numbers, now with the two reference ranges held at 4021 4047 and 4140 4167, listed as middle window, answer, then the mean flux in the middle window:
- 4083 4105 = 1.34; 6.5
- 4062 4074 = -0.20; 7.08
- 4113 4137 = 0.66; 6.7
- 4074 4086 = 0.60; 6.6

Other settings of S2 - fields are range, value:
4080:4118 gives 6.39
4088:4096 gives 6.03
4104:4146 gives 6.6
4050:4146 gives 6.68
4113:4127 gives 6.89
